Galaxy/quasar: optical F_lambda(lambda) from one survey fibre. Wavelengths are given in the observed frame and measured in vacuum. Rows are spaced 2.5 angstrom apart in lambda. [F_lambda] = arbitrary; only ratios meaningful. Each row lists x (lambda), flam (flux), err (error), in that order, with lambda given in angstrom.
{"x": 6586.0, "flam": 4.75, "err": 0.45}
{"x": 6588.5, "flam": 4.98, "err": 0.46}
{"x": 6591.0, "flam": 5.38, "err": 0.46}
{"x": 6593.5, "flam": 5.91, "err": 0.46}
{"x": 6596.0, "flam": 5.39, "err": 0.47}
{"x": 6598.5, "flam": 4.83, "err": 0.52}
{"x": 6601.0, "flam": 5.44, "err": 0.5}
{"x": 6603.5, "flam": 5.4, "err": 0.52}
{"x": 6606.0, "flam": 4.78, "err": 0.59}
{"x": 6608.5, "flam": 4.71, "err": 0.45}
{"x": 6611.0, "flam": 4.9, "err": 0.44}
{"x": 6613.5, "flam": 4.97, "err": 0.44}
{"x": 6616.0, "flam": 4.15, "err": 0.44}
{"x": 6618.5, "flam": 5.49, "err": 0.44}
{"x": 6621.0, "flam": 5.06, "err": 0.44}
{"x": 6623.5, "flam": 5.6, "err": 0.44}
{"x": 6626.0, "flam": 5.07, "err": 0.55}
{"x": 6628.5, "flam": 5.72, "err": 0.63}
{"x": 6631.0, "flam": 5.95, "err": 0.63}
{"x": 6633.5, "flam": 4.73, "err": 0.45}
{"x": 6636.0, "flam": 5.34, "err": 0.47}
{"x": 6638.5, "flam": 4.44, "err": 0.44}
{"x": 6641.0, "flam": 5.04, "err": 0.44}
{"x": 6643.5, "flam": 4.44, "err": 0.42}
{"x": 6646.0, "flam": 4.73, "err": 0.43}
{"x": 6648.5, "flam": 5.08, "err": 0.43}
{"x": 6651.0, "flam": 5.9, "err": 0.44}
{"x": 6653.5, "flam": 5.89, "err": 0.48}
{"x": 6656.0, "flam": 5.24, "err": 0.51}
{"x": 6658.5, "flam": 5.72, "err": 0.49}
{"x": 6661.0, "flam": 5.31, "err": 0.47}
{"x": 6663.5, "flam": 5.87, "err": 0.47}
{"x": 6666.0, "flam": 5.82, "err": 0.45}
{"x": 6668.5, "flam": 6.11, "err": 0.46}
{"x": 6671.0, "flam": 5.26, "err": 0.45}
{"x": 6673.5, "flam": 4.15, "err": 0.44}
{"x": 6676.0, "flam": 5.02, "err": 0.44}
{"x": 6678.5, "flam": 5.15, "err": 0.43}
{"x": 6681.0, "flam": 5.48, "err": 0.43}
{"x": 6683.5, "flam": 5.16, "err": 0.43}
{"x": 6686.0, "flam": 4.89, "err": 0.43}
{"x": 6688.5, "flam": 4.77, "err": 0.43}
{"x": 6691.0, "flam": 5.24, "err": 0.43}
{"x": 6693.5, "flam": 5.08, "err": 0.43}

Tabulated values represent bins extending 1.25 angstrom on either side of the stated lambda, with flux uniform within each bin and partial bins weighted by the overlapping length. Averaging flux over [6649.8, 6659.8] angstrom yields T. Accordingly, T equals 5.68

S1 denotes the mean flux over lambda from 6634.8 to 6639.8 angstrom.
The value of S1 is 4.89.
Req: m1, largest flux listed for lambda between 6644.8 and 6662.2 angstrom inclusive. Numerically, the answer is 5.9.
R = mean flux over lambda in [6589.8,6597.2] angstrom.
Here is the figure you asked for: 5.56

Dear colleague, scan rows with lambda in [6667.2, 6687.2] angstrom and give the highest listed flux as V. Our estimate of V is 6.11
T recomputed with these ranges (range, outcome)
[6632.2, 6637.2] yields 5.04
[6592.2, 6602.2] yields 5.39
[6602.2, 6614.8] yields 4.95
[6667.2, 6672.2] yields 5.69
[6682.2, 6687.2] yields 5.03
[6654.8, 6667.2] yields 5.59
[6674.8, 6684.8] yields 5.2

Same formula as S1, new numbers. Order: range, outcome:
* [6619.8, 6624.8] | 5.33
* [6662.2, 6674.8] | 5.44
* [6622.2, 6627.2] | 5.33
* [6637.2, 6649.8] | 4.75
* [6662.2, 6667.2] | 5.84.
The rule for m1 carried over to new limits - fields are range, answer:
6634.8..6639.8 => 5.34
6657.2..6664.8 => 5.87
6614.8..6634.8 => 5.95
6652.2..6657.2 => 5.89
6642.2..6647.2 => 4.73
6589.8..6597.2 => 5.91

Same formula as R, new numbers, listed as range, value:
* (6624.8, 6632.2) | 5.58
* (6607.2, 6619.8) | 4.84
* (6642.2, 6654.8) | 5.21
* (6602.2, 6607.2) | 5.1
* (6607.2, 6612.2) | 4.8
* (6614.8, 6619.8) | 4.83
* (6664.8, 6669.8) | 5.96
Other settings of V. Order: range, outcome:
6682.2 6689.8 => 5.16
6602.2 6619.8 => 5.49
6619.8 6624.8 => 5.6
